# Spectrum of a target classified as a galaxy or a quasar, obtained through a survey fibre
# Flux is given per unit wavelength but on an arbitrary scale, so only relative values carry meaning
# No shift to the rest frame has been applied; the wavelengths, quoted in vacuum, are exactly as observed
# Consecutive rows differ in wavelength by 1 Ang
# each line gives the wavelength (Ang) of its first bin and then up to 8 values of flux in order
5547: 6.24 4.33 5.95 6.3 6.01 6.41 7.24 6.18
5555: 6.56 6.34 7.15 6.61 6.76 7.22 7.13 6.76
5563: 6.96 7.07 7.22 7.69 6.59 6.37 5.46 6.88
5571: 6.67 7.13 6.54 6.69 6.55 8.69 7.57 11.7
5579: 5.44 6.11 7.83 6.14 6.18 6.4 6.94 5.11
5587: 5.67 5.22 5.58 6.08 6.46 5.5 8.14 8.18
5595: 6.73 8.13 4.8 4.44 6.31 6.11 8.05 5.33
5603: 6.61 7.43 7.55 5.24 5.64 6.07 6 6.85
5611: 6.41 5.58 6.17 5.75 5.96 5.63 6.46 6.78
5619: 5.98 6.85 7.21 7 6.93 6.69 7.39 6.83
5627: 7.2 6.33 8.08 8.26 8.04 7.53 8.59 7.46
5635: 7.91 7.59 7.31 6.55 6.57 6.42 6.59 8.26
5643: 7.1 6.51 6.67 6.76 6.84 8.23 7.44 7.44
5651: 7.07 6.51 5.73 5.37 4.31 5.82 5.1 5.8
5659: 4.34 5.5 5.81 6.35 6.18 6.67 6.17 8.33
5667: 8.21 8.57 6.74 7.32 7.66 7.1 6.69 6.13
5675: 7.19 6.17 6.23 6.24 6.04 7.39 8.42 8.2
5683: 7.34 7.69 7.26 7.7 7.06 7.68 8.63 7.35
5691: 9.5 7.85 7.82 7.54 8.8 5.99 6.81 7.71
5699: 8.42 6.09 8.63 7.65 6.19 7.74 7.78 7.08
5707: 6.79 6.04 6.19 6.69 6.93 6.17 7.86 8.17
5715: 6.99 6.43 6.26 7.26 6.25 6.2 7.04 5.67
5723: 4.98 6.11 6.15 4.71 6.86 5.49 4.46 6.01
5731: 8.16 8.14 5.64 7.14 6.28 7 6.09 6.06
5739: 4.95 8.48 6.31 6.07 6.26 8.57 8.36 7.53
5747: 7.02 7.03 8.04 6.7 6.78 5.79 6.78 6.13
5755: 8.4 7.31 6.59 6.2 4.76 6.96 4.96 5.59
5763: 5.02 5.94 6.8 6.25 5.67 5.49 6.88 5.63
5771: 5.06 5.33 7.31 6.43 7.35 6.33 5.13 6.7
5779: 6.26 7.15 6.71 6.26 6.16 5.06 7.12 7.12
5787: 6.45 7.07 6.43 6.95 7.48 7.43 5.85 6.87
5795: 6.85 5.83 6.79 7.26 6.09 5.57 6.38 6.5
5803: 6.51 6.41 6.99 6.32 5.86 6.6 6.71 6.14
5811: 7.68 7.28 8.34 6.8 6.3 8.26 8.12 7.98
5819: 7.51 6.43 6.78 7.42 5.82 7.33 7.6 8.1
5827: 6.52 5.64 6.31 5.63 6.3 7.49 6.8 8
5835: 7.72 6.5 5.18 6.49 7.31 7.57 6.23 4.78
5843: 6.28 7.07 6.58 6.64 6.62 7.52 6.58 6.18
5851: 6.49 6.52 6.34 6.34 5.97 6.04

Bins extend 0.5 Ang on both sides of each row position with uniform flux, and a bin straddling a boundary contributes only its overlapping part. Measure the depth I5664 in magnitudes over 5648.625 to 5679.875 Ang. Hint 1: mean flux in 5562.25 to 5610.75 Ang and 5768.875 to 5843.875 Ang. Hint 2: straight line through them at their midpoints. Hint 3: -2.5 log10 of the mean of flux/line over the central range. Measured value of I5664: 0.03 mag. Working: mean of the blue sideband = 6.63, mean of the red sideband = 6.67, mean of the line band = 6.47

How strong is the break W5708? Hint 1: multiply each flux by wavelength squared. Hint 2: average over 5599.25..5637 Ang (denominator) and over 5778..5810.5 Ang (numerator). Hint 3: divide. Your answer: 1.02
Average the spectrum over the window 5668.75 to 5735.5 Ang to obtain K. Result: 6.97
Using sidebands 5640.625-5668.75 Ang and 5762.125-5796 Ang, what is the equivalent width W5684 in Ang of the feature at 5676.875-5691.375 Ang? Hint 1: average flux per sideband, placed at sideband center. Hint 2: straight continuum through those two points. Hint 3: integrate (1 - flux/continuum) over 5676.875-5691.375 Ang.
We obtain -2.3 Ang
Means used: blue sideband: 6.56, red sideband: 6.36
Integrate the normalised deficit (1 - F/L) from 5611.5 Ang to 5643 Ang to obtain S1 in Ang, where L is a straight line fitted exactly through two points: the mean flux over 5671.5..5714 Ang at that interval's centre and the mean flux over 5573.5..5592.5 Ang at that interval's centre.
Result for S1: -0.4 Ang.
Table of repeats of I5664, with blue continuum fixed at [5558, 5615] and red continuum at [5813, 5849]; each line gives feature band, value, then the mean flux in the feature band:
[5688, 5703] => -0.15 mag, 7.71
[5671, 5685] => -0.05 mag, 7.02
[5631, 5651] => -0.10 mag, 7.27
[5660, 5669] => -0.04 mag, 6.93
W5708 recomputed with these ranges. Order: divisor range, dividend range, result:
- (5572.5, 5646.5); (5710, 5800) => 1.01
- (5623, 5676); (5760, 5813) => 0.98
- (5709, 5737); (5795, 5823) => 1.09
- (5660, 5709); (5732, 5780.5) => 0.92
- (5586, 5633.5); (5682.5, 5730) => 1.10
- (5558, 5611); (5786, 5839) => 1.11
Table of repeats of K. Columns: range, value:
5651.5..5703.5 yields 6.96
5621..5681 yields 6.85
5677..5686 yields 7.28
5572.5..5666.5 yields 6.64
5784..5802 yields 6.63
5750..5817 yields 6.49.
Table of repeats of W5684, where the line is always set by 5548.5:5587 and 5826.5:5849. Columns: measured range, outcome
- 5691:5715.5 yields -2.2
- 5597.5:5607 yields 0.6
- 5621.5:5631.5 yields -0.8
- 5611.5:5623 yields 0.7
